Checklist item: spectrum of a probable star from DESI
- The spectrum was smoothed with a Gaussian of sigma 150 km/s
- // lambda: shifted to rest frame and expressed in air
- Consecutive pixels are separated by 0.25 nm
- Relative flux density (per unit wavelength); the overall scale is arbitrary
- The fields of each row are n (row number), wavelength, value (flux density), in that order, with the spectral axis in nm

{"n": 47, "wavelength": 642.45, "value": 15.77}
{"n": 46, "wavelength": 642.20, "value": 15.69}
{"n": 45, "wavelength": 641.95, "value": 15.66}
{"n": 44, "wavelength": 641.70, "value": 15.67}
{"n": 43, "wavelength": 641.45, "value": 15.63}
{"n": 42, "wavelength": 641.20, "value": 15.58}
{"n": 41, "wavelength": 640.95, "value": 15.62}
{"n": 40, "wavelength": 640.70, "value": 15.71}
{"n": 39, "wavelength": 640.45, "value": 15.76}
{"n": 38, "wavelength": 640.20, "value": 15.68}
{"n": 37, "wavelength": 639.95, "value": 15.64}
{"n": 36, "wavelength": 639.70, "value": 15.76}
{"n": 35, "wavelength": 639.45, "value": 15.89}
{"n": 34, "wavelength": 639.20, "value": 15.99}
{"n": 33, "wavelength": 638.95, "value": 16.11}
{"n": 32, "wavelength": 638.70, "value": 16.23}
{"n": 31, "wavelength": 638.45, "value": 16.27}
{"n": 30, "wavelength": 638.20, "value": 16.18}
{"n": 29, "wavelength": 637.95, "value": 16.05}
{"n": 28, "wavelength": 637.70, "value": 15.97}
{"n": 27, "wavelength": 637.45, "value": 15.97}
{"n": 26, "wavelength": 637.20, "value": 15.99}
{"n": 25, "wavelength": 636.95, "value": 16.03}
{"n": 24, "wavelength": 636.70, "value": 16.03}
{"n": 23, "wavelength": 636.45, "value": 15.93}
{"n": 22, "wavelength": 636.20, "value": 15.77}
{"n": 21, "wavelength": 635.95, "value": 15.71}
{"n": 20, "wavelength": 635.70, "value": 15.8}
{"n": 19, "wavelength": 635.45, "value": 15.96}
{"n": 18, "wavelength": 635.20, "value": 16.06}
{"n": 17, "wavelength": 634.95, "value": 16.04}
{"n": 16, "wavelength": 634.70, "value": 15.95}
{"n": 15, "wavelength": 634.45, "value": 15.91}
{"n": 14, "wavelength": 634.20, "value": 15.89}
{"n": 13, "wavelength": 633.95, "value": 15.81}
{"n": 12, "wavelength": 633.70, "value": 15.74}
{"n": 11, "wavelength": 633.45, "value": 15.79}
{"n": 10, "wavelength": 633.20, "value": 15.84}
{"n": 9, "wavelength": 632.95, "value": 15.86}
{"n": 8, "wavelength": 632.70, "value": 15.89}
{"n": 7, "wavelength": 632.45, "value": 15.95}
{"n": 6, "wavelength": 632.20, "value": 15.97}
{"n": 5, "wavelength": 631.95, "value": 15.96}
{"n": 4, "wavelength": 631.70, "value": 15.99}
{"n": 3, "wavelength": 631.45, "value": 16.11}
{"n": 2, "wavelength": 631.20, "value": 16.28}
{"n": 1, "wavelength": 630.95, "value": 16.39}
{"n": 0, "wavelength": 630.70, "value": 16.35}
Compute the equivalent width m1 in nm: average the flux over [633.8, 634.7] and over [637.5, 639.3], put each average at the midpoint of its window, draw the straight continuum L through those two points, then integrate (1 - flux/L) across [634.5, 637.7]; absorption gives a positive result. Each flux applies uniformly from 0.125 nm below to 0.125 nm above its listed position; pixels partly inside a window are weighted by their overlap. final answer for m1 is 0.01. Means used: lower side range 15.9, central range 15.9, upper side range 16.1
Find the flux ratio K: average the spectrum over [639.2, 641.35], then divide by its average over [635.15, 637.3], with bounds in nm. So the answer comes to 0.99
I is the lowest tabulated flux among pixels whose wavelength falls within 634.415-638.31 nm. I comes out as 15.71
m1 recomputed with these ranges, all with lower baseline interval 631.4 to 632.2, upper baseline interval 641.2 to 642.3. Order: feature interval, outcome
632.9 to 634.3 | 0.01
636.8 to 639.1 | -0.04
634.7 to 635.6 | -0.01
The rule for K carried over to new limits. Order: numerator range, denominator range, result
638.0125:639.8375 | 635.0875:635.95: 1.01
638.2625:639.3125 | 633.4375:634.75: 1.02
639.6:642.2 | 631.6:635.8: 0.99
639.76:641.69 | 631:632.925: 0.98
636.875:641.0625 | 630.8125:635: 1.00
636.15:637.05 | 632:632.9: 1.00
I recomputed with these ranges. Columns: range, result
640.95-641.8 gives 15.58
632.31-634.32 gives 15.74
